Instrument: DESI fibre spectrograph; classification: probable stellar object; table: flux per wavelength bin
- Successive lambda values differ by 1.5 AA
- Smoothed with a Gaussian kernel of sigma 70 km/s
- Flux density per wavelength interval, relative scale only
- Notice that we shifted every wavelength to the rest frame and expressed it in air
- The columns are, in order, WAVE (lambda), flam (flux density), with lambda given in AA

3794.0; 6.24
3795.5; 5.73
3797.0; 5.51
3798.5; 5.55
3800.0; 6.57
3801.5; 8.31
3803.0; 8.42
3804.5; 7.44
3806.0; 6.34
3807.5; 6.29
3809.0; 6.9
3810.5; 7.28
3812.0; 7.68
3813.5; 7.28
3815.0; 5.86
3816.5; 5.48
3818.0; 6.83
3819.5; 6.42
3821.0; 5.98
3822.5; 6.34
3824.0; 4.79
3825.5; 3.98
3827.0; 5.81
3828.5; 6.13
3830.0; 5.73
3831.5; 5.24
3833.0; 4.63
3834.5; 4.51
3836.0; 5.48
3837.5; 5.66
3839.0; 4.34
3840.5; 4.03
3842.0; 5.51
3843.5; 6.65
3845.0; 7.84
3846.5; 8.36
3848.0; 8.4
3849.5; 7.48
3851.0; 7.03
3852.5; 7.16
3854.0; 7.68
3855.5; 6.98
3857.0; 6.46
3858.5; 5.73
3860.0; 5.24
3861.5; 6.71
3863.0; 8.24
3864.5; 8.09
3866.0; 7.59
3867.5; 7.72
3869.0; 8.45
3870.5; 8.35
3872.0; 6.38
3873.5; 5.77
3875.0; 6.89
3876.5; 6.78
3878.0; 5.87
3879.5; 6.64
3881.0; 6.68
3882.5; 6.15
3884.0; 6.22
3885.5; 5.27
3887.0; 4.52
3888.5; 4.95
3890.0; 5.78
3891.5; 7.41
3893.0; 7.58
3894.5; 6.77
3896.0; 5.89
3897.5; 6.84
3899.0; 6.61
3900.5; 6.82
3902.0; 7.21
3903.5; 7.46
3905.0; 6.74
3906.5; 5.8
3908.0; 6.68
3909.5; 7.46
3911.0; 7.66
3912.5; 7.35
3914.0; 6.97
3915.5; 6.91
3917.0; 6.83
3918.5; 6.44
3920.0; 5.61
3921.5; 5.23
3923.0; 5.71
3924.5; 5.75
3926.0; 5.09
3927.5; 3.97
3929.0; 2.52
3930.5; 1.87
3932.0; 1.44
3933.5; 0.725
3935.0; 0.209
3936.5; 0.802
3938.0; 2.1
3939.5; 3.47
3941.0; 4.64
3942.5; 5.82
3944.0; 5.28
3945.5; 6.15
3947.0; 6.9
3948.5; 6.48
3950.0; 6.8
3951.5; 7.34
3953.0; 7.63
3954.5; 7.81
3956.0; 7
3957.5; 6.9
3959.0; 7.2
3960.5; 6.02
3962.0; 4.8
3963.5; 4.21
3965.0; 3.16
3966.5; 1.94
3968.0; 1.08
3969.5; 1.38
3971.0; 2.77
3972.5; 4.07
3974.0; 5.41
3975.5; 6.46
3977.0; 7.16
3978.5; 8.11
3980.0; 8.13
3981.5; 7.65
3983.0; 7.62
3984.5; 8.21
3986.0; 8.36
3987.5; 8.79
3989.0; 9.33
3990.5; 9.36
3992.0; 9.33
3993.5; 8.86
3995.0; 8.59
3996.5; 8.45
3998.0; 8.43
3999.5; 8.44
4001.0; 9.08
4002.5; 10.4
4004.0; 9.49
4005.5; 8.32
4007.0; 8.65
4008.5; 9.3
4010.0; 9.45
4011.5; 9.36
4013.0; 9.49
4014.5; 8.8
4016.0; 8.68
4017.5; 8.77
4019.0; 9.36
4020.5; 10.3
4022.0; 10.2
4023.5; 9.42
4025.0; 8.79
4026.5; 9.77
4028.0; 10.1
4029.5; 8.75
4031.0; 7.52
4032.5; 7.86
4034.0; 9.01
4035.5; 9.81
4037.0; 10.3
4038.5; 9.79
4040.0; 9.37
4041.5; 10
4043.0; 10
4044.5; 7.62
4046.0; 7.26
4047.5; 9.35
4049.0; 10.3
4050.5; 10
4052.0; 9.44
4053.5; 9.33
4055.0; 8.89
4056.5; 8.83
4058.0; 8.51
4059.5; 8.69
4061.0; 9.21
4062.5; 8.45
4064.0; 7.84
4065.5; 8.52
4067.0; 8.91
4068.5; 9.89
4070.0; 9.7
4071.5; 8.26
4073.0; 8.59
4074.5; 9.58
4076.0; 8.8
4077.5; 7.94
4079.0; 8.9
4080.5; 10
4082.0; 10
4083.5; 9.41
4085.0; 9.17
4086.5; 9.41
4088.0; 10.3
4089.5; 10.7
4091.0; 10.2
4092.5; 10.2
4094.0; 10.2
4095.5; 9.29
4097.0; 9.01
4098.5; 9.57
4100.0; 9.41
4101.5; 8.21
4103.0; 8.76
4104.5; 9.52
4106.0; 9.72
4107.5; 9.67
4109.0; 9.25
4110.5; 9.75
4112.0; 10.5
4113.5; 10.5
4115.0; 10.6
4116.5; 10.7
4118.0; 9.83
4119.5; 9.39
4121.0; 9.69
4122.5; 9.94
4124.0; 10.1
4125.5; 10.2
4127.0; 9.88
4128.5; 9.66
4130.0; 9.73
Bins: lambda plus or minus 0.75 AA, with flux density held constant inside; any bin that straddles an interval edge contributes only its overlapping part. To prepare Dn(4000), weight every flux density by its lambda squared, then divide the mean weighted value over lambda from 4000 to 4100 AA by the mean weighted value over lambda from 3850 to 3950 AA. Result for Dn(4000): 1.69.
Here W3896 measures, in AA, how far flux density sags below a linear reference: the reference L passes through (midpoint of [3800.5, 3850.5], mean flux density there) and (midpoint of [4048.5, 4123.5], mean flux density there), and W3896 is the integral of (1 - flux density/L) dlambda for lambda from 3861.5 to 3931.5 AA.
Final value 7.3 AA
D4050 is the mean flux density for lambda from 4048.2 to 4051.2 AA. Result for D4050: 10.1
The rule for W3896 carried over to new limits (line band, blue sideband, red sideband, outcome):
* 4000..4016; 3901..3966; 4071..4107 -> -4.1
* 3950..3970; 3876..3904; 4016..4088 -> 6.1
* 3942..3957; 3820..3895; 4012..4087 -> 1.9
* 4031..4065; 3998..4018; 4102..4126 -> 1.2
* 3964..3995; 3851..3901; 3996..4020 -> 7.9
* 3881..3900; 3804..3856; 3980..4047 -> 2.6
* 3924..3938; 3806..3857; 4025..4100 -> 9.5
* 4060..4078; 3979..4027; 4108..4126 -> 1.4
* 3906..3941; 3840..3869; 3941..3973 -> 7.7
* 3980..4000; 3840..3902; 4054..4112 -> -1.0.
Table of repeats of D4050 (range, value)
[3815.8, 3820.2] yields 6.25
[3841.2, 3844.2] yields 6.04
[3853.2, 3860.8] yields 6.42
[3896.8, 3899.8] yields 6.72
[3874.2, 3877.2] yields 6.82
